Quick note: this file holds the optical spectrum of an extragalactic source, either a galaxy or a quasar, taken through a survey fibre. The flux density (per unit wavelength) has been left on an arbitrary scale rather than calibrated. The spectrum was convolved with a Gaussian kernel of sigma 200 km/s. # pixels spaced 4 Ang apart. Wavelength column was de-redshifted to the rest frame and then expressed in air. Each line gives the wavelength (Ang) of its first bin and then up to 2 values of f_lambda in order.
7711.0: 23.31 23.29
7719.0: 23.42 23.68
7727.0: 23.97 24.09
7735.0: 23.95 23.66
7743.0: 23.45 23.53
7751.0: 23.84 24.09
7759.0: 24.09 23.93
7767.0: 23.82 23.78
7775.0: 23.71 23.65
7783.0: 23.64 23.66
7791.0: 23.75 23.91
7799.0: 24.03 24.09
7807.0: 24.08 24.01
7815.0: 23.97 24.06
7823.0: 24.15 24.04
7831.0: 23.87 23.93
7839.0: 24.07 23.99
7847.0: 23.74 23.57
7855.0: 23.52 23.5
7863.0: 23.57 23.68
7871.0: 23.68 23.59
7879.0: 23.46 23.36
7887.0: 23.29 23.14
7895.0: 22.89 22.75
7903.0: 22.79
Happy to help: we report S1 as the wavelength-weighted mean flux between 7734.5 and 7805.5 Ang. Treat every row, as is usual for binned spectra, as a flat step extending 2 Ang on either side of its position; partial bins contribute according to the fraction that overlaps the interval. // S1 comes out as 23.8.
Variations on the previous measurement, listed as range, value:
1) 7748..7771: 23.9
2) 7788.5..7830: 24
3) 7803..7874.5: 23.9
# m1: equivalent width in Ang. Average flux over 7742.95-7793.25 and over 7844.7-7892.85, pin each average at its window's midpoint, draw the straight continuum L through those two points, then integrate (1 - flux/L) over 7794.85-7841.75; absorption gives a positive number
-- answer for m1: -0.7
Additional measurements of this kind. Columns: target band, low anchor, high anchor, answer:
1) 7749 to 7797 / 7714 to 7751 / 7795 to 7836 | 0.1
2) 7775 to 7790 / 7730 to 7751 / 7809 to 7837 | 0.1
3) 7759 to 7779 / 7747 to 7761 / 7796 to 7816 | 0.1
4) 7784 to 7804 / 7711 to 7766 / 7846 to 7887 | -0.2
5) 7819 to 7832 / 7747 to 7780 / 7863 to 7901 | -0.3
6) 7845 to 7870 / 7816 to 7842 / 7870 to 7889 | 0.1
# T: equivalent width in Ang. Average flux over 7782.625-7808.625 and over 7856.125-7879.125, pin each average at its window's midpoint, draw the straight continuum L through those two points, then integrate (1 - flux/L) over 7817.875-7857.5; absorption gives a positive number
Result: -0.3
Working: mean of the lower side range 23.9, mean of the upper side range 23.6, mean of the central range 23.9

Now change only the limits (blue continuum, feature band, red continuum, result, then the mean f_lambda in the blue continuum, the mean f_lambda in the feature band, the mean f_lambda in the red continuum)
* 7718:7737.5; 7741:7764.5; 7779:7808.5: 0.0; 23.8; 23.8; 23.9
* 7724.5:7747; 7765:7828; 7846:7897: -0.7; 23.8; 23.9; 23.5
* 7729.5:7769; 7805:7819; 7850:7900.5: -0.2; 23.8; 24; 23.4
